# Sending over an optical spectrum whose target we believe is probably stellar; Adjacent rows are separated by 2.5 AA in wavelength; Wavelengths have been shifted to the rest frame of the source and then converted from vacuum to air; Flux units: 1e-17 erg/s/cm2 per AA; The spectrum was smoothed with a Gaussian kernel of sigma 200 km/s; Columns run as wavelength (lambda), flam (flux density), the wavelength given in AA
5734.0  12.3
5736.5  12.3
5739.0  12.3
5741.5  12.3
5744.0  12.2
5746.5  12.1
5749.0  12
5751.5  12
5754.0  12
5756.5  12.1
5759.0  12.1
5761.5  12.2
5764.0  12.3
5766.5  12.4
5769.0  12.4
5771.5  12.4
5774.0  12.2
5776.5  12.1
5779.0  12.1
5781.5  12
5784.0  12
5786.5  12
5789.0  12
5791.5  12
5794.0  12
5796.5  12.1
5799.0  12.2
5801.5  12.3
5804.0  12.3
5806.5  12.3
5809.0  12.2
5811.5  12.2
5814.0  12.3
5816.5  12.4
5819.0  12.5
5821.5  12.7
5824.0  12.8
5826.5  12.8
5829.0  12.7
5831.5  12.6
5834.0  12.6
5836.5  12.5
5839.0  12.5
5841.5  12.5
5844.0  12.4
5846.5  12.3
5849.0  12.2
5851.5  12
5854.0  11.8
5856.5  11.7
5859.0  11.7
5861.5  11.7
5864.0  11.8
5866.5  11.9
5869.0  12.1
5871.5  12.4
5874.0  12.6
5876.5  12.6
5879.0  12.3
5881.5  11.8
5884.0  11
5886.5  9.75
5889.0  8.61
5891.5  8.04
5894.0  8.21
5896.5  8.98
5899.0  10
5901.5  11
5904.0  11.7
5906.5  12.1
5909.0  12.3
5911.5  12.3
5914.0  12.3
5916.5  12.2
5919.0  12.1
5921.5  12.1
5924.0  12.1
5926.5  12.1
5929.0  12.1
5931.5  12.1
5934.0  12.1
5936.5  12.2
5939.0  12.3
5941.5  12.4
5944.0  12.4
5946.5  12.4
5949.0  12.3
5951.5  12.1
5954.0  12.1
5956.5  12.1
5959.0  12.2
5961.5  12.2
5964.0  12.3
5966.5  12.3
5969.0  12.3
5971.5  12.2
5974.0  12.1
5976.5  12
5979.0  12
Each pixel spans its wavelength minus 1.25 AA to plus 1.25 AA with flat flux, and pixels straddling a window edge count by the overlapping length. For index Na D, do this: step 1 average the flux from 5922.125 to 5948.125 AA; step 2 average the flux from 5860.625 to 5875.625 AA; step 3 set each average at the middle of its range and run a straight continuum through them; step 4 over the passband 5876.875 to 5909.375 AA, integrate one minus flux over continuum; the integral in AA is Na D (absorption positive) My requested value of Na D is 4.5 AA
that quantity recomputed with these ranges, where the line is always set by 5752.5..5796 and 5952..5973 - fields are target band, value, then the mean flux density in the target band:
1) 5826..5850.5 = -0.7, 12.5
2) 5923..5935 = 0.1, 12.1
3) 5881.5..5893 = 2.4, 9.59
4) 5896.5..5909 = 1.1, 11.1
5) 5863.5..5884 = 0.1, 12.1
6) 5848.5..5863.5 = 0.4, 11.8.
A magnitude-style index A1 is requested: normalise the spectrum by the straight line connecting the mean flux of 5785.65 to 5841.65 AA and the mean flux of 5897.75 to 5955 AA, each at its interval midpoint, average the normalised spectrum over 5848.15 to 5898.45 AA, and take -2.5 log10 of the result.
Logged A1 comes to 0.099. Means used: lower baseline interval 12.4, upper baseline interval 12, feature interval 11.1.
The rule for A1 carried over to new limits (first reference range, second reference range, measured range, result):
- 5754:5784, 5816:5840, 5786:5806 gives 0.02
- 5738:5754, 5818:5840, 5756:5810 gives 0.02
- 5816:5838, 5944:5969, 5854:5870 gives 0.06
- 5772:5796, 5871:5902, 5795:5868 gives -0.09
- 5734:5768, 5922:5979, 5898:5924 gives 0.03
